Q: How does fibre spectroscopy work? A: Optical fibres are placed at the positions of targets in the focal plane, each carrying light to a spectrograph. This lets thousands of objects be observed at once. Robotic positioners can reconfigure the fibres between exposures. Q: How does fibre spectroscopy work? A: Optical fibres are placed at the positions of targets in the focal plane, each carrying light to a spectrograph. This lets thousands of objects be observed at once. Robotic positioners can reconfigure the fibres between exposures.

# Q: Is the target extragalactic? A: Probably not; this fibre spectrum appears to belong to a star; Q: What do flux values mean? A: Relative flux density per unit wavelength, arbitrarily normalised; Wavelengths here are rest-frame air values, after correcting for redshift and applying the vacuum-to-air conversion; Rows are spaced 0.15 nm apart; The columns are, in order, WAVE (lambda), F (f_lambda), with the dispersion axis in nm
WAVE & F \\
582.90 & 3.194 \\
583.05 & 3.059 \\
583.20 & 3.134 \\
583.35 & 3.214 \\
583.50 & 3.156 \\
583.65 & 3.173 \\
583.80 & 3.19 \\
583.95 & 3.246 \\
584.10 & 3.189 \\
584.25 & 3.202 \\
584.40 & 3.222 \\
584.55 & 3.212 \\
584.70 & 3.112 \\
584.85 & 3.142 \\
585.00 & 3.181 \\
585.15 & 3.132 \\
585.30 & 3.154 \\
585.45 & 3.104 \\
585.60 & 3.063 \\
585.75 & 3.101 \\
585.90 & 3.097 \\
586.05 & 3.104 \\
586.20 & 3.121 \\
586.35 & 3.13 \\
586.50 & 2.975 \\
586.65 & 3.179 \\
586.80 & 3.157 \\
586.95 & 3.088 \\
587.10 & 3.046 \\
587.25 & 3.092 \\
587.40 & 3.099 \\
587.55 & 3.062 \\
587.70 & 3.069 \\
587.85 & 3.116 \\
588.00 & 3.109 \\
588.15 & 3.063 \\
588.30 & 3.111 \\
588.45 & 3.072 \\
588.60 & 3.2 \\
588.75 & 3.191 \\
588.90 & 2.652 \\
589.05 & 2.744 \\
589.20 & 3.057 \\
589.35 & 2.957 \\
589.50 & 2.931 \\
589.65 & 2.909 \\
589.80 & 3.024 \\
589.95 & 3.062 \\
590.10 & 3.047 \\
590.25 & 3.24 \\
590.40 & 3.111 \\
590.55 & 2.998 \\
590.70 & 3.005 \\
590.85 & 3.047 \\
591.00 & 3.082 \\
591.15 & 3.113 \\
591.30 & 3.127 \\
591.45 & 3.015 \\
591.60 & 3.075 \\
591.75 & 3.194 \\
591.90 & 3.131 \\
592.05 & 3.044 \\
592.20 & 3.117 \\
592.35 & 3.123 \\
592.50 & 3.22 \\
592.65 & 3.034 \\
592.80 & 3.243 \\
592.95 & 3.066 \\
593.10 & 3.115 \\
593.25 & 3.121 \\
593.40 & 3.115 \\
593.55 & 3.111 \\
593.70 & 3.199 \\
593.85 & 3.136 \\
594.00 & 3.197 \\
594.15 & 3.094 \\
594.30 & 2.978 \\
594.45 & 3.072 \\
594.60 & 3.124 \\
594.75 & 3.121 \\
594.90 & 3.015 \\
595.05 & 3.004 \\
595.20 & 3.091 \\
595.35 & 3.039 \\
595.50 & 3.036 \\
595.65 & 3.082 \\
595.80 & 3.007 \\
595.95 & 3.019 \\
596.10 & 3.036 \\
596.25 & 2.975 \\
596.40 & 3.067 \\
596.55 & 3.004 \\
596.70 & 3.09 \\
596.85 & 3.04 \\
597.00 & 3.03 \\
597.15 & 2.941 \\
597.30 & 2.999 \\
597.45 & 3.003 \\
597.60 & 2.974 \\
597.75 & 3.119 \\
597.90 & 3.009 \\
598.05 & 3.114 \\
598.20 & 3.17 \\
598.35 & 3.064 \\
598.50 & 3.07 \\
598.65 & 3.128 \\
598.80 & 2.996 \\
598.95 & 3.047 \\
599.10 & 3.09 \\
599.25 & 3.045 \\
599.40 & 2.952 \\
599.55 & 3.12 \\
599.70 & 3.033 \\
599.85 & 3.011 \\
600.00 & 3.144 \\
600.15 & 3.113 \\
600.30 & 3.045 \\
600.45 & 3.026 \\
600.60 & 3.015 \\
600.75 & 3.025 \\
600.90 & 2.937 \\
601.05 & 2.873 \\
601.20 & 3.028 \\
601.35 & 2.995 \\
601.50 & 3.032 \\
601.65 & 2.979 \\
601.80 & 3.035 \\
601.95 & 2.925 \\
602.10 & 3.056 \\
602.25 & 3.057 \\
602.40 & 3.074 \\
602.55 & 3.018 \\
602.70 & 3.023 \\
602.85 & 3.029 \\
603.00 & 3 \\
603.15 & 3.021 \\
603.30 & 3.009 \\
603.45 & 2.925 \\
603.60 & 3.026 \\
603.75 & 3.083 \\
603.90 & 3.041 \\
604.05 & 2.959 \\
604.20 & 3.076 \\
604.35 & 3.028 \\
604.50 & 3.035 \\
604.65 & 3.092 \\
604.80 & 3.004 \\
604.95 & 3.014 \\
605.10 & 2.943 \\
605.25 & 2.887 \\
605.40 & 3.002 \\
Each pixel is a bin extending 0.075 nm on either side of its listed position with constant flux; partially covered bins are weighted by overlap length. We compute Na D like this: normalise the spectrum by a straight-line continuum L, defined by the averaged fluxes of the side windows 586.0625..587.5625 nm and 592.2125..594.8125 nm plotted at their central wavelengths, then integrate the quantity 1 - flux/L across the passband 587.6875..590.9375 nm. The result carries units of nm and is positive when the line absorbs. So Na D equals 0.077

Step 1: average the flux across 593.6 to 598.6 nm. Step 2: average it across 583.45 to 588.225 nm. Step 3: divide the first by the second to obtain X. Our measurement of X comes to 1.0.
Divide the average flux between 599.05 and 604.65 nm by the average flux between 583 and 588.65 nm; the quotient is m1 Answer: 0.97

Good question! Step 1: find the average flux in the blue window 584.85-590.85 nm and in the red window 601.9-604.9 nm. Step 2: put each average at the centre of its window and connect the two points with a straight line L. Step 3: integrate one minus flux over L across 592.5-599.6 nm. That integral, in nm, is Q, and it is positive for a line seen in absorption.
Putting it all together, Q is -0.05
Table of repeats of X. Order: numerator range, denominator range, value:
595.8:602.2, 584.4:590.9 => 0.99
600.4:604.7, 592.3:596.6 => 0.98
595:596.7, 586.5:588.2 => 0.98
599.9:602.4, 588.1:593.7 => 0.98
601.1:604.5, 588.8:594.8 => 0.98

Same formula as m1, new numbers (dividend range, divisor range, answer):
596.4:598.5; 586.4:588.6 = 0.98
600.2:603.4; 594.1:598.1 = 0.99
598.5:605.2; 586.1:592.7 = 0.99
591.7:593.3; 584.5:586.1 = 1.00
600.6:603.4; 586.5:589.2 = 0.98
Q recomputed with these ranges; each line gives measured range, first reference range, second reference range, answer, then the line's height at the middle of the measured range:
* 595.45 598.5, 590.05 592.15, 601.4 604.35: 0.01 nm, 3.05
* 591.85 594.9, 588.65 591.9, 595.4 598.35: -0.08 nm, 3.03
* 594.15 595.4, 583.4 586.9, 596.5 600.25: 0.01 nm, 3.08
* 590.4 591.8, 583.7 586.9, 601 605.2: 0.01 nm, 3.1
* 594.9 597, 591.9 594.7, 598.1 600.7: 0.04 nm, 3.09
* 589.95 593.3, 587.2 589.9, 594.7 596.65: -0.08 nm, 3.03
